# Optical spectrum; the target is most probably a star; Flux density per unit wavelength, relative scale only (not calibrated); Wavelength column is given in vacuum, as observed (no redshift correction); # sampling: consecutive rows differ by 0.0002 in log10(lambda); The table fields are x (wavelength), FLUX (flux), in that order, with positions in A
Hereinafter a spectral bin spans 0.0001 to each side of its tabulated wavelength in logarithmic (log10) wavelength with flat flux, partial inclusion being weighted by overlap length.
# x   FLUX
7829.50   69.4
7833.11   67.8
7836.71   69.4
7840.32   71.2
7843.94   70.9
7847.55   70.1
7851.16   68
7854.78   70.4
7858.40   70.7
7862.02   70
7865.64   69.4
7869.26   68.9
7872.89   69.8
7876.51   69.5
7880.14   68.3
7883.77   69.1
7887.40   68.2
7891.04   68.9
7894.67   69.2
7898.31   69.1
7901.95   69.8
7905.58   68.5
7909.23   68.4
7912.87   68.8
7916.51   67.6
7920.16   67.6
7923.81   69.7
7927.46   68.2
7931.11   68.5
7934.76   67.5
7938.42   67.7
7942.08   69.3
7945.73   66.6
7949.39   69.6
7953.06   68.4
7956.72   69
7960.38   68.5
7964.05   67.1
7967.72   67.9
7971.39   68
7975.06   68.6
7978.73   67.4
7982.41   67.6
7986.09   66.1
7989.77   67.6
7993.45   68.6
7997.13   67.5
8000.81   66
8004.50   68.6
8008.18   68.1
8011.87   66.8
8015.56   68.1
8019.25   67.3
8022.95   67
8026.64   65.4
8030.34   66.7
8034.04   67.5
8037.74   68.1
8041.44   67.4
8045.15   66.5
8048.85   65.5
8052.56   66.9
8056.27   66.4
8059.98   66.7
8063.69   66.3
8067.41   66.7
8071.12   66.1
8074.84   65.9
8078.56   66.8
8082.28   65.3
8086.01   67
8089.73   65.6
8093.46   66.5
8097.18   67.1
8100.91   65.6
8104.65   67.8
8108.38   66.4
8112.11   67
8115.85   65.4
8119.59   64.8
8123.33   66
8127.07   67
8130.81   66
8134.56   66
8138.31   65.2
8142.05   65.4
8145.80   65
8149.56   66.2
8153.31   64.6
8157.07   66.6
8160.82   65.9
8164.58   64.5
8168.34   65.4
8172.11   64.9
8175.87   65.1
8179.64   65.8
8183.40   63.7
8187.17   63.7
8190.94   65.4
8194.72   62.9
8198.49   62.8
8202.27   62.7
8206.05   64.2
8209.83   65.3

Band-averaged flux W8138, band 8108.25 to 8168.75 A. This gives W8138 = 65.7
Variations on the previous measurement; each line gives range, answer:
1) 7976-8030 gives 67.3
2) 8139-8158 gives 65.5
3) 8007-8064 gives 66.9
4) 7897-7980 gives 68.3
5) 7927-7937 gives 68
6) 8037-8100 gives 66.5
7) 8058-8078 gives 66.4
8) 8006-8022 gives 67.6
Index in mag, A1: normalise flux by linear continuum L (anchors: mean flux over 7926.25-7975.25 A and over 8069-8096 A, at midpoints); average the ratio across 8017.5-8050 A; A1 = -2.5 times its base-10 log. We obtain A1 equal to 0.002 mag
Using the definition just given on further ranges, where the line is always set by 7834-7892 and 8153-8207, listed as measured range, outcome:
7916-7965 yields 0.00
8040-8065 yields 0.00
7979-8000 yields 0.00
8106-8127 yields -0.01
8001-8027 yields 0.00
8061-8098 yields 0.00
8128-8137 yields -0.01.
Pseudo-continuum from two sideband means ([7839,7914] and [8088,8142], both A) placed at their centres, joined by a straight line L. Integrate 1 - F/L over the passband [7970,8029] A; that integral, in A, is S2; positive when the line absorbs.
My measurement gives 0.3 A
